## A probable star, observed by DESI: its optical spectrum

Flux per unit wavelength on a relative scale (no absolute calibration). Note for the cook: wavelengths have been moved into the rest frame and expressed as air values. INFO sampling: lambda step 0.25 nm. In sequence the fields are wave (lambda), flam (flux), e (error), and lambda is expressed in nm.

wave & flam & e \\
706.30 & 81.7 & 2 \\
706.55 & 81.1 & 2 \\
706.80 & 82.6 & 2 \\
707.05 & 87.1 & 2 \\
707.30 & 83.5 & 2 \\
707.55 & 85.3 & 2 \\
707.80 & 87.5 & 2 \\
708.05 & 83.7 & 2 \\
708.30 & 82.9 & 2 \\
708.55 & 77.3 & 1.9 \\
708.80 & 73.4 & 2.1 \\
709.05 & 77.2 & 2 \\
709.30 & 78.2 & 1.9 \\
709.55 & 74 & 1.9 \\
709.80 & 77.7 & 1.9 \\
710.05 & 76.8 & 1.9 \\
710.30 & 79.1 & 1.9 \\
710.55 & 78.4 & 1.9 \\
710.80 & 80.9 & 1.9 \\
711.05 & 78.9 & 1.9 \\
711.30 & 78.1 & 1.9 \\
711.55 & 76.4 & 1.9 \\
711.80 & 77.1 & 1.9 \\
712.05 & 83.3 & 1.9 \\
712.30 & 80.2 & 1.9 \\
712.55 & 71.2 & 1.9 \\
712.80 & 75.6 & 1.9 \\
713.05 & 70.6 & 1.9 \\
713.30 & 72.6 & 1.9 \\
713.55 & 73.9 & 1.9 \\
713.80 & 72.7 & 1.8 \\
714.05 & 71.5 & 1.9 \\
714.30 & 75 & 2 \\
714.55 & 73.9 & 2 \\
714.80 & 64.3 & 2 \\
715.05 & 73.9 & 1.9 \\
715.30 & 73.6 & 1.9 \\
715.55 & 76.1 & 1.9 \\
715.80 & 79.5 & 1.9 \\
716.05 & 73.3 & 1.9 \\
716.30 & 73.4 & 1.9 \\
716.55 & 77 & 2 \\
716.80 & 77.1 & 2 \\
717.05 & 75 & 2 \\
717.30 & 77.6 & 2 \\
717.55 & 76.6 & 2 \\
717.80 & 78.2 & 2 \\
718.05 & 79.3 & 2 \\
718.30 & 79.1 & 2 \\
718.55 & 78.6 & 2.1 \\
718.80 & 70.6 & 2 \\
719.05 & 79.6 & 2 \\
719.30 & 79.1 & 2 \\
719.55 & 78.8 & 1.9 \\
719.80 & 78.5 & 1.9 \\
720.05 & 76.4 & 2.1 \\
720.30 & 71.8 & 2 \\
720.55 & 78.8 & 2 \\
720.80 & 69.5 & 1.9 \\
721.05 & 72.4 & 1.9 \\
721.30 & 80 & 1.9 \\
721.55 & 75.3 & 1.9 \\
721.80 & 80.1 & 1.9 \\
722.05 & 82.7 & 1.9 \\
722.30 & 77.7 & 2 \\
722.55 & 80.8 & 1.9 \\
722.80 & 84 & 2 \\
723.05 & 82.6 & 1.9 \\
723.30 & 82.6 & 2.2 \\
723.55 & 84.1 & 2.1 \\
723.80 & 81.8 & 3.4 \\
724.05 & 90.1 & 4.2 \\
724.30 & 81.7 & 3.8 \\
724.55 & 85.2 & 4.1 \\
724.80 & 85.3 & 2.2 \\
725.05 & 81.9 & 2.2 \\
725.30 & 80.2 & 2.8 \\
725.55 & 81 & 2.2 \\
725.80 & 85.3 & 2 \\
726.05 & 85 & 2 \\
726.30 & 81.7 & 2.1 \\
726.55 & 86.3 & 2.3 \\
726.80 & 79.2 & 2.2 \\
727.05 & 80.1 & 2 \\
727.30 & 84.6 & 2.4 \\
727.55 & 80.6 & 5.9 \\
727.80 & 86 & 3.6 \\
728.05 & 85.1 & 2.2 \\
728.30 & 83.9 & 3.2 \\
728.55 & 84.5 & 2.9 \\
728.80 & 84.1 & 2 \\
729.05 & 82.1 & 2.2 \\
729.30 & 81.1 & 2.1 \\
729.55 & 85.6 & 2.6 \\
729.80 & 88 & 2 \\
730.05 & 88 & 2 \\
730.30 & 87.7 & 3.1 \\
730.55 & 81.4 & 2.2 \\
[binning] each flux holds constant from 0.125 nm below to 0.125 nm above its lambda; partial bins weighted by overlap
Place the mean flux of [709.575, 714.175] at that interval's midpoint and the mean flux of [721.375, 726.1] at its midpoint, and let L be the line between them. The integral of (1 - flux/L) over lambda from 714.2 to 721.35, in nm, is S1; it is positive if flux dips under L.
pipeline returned 0.33 nm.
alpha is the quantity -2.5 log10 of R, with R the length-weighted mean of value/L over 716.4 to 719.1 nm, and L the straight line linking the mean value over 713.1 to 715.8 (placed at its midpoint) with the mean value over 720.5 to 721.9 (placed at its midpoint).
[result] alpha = -0.04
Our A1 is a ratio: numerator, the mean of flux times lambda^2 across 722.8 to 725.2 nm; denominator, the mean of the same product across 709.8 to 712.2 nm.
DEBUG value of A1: 1.10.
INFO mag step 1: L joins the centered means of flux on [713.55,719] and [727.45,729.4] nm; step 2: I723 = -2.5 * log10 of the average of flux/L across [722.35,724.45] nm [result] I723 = -0.04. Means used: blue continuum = 75.1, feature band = 83.3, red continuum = 83.5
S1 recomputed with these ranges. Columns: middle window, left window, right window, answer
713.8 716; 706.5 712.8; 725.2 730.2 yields 0.20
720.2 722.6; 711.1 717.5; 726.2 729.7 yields 0.07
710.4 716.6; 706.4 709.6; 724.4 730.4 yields 0.51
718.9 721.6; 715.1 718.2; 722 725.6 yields 0.11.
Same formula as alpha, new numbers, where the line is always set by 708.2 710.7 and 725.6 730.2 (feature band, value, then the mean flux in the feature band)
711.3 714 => 0.05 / 75.4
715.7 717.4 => 0.05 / 76.1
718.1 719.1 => 0.05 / 77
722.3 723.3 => 0.00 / 81.9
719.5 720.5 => 0.07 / 76.4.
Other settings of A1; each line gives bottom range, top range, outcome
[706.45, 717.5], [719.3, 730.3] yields 1.10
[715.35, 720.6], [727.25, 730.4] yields 1.14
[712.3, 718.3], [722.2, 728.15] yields 1.14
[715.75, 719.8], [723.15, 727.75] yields 1.10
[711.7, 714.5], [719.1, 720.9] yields 1.04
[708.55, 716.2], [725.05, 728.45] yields 1.14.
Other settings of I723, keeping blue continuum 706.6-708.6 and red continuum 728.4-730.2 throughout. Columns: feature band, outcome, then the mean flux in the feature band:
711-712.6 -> 0.08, 78.2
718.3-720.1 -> 0.09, 77.5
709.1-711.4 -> 0.08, 78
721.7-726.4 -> 0.02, 82.9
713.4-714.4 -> 0.15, 73.2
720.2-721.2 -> 0.15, 73.3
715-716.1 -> 0.12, 75.5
